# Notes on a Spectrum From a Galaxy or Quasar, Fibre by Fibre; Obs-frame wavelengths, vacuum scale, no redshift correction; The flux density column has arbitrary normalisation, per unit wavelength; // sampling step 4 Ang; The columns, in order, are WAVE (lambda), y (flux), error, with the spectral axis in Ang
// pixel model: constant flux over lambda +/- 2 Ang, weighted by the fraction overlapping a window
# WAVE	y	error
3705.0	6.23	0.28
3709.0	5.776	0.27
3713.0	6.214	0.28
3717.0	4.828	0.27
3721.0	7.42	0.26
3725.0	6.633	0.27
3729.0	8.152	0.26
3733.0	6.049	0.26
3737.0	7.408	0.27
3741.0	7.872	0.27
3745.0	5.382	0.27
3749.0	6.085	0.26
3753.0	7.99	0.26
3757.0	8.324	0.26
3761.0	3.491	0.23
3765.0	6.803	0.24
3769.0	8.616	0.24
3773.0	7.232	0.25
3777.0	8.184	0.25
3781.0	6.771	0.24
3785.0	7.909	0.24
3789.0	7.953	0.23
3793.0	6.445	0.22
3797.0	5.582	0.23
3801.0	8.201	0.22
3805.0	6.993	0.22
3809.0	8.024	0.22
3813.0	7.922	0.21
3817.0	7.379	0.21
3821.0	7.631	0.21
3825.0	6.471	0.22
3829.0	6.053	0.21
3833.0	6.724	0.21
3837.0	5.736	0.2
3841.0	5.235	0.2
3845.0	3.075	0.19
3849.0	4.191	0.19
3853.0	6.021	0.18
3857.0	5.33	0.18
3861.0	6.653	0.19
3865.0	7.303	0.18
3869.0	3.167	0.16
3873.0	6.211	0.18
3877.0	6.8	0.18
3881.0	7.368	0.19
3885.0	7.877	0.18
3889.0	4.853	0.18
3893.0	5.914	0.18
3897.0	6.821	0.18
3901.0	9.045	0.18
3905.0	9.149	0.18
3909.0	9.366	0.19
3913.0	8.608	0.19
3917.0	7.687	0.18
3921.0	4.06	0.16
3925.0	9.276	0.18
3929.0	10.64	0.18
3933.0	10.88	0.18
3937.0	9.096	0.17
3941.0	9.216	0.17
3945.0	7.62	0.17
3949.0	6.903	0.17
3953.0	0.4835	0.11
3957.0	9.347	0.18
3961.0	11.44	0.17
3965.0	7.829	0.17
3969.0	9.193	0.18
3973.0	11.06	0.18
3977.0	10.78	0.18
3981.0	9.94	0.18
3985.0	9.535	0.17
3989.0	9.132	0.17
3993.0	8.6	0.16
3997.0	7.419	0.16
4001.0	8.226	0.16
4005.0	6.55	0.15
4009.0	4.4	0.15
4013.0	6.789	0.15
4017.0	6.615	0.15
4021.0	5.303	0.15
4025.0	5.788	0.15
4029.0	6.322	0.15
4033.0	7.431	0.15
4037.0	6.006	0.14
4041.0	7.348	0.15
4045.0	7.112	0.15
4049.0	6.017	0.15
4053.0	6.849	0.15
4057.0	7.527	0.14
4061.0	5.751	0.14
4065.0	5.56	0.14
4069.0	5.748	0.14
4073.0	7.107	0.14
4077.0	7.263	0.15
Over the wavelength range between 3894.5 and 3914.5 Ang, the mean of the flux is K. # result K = 8.53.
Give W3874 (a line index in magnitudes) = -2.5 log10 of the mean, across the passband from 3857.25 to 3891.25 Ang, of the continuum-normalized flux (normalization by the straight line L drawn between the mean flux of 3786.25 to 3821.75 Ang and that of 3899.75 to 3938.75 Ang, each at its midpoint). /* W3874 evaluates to 0.301 mag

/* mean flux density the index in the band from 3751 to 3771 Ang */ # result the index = 7.04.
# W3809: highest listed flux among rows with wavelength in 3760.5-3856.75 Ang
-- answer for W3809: 8.616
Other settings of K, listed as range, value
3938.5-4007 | 8.43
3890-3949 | 8.27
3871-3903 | 6.86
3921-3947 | 9.04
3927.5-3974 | 8.57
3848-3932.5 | 7.07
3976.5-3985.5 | 10.1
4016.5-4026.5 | 5.8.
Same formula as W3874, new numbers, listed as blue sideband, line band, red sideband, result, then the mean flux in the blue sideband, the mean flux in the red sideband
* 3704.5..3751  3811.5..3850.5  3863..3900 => 0.06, 6.51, 6.33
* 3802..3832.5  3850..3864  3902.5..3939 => 0.29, 7.22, 8.76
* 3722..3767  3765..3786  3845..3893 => -0.17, 6.76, 5.86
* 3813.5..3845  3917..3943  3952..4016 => -0.16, 6.32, 8.27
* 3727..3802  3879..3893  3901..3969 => 0.20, 7.06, 8.28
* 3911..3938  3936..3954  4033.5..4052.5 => 0.20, 8.59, 6.7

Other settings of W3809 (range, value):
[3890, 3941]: 10.88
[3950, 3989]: 11.44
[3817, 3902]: 9.045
